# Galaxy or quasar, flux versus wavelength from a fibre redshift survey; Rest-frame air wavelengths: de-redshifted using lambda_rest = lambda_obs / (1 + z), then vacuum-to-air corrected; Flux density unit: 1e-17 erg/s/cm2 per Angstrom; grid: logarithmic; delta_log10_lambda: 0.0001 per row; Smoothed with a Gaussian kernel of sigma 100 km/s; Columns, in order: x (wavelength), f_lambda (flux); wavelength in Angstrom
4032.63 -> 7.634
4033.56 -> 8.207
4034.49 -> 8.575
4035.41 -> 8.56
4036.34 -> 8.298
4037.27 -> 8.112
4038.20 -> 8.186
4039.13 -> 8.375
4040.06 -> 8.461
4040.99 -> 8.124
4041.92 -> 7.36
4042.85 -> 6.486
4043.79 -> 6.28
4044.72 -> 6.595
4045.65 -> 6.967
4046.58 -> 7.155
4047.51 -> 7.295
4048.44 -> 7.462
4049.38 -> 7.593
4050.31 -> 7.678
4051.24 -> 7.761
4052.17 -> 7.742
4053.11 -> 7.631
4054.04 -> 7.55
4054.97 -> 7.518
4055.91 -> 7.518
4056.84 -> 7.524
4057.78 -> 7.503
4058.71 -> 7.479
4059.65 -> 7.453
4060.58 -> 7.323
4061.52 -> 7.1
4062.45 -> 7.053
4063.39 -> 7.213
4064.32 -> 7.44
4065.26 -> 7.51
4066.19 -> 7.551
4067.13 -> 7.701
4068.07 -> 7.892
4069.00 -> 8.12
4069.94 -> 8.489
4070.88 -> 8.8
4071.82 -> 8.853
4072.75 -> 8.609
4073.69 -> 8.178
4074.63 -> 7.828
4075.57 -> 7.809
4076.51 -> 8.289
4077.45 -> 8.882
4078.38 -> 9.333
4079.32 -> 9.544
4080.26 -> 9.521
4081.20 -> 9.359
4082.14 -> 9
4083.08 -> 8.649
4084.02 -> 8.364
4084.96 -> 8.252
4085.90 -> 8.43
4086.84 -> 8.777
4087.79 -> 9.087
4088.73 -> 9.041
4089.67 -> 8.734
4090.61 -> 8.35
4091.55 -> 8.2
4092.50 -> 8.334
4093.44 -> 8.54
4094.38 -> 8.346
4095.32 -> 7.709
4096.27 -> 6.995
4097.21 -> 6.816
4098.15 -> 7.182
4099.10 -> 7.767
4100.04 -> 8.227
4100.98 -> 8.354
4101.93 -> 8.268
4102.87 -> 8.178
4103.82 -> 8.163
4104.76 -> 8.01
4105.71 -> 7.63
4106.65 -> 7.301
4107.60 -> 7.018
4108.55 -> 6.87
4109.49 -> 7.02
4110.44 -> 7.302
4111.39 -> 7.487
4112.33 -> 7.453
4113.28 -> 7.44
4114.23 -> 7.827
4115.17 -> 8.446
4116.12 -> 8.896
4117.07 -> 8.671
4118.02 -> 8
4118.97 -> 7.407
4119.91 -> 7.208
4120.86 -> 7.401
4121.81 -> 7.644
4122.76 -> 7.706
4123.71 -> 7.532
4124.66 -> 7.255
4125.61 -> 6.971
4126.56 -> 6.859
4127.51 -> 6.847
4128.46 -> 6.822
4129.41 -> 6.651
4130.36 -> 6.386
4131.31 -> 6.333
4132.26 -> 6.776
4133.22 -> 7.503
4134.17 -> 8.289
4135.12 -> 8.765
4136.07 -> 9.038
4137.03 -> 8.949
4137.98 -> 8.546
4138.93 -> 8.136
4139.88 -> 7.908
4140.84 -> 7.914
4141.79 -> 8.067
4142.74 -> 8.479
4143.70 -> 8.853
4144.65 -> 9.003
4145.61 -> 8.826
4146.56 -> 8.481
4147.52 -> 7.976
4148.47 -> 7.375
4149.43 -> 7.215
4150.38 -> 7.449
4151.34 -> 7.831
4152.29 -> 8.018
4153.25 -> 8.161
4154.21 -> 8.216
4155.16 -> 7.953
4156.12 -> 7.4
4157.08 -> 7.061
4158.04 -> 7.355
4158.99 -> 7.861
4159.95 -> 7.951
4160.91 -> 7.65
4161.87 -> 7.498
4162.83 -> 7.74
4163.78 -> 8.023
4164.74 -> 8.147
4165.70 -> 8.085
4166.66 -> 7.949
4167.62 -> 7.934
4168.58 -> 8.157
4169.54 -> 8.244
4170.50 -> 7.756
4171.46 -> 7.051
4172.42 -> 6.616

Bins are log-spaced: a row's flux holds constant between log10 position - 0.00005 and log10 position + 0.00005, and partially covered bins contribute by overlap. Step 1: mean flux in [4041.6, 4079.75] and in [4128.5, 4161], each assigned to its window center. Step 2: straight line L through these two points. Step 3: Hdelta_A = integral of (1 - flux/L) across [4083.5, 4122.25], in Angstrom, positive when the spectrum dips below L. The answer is -0.7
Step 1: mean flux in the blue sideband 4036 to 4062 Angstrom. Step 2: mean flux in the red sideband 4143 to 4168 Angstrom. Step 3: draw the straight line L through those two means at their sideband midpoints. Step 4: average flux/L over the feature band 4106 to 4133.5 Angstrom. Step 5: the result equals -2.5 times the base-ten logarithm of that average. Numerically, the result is 0.06 mag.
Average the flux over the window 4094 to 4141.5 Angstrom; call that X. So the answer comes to 7.64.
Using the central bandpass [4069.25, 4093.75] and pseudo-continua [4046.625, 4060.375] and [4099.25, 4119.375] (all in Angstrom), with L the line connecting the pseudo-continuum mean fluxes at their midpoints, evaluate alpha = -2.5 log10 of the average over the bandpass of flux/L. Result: -0.13 mag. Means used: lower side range 7.53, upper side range 7.81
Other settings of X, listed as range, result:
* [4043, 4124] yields 7.89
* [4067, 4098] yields 8.44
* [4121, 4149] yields 7.78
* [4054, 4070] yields 7.53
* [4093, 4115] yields 7.66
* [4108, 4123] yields 7.67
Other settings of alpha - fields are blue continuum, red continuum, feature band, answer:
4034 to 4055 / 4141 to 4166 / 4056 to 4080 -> -0.04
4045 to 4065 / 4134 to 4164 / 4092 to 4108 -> -0.01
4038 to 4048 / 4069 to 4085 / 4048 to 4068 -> 0.06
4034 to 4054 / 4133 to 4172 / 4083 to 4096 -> -0.09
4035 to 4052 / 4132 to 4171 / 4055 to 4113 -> -0.04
